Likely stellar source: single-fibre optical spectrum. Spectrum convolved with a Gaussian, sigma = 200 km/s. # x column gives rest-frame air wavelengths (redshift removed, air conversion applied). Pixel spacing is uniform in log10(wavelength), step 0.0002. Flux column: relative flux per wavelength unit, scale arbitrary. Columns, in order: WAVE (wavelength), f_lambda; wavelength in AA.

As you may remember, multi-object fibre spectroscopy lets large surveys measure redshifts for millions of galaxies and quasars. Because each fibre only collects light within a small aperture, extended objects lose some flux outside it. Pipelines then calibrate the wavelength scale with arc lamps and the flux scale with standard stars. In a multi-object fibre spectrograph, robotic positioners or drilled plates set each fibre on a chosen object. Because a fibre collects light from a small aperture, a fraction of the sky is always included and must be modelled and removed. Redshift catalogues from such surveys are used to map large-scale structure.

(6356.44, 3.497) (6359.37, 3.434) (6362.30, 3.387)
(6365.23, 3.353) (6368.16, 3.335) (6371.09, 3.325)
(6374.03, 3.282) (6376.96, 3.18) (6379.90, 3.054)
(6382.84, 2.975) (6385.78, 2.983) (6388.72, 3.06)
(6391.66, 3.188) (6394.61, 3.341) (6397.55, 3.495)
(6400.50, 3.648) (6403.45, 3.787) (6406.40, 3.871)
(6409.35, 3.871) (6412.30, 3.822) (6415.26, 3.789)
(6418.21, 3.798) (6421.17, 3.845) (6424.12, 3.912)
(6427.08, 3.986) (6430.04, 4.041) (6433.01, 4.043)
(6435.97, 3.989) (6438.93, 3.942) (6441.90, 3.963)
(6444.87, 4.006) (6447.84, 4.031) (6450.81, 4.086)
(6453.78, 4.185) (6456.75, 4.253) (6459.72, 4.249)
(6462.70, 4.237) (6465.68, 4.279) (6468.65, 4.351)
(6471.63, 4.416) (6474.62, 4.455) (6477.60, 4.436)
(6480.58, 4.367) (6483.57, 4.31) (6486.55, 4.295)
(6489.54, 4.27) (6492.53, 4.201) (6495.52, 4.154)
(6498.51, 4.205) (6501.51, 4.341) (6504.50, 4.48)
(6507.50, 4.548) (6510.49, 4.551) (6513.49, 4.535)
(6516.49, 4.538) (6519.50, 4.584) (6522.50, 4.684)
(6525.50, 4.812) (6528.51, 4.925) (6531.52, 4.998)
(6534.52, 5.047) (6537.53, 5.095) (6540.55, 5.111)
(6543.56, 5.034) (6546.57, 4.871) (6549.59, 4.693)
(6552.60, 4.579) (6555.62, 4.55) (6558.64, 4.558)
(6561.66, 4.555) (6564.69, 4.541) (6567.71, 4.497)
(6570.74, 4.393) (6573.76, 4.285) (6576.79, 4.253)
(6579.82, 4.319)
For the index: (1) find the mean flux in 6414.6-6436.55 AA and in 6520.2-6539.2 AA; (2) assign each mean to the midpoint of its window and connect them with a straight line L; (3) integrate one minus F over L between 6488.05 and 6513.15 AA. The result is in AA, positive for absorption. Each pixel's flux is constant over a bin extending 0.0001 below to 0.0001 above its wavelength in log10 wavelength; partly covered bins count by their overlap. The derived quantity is 1.55 AA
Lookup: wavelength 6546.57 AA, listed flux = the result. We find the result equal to 4.871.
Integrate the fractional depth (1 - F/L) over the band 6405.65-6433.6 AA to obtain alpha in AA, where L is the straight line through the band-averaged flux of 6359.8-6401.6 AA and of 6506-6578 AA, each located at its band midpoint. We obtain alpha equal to -2.3 AA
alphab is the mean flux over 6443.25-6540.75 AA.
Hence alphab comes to 4.45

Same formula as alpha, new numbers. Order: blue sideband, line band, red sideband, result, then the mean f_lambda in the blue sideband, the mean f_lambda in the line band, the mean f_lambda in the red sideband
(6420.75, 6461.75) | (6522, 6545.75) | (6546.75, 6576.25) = -3.00 AA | 4.05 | 4.97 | 4.52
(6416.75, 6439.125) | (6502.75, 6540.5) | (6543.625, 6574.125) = -2.91 AA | 3.95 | 4.75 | 4.59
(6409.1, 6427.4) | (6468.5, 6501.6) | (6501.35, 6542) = 0.83 AA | 3.85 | 4.31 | 4.74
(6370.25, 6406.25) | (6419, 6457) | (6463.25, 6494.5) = -1.44 AA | 3.3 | 4.01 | 4.33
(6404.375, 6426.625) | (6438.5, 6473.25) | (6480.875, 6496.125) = -0.82 AA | 3.85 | 4.17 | 4.26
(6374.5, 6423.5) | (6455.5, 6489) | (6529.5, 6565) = -1.54 AA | 3.49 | 4.33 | 4.81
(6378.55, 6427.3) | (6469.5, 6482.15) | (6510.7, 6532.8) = -0.46 AA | 3.55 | 4.41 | 4.71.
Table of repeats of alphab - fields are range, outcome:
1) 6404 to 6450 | 3.93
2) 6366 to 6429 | 3.51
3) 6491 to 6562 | 4.65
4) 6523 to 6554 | 4.91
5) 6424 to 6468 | 4.09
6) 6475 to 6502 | 4.29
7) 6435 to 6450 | 3.99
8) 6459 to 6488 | 4.34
